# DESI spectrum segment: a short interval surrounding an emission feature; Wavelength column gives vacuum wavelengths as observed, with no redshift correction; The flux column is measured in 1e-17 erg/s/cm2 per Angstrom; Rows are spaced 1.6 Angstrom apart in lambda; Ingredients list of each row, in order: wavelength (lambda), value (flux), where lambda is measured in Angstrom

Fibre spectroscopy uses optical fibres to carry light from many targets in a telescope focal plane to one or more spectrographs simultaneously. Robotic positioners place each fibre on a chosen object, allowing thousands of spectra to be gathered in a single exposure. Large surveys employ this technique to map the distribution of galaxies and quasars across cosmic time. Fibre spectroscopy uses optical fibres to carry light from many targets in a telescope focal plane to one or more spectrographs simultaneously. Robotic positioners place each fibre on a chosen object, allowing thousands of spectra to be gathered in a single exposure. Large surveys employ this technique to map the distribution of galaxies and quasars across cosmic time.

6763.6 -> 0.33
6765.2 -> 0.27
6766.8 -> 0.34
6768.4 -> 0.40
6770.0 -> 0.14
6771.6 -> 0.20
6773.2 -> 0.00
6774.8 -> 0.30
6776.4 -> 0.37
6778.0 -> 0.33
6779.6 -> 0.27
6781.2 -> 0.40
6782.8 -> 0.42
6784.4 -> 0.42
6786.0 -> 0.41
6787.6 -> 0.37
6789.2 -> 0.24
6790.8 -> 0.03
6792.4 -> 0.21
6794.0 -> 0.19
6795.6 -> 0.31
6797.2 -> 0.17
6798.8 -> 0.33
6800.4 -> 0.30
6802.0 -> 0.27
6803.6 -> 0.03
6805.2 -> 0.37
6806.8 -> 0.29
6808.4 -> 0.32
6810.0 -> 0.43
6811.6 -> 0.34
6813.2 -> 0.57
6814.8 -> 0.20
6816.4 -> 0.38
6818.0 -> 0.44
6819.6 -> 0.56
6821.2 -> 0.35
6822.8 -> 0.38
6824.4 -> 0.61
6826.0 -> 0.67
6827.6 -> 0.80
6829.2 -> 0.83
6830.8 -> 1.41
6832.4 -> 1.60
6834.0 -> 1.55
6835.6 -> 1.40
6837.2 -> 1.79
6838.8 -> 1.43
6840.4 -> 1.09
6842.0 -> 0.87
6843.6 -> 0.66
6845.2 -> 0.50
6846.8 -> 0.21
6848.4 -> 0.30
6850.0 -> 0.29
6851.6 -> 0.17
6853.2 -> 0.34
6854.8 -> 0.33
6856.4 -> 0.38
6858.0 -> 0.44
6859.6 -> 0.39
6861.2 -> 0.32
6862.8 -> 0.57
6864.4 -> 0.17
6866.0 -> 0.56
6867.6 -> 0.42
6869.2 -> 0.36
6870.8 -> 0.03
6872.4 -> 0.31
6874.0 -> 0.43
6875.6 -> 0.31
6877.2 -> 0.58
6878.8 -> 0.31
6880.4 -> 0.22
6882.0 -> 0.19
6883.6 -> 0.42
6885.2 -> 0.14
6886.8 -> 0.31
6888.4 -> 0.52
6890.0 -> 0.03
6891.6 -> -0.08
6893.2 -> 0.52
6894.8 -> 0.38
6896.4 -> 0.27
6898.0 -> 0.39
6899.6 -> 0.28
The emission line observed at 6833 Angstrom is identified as [O II] 3727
